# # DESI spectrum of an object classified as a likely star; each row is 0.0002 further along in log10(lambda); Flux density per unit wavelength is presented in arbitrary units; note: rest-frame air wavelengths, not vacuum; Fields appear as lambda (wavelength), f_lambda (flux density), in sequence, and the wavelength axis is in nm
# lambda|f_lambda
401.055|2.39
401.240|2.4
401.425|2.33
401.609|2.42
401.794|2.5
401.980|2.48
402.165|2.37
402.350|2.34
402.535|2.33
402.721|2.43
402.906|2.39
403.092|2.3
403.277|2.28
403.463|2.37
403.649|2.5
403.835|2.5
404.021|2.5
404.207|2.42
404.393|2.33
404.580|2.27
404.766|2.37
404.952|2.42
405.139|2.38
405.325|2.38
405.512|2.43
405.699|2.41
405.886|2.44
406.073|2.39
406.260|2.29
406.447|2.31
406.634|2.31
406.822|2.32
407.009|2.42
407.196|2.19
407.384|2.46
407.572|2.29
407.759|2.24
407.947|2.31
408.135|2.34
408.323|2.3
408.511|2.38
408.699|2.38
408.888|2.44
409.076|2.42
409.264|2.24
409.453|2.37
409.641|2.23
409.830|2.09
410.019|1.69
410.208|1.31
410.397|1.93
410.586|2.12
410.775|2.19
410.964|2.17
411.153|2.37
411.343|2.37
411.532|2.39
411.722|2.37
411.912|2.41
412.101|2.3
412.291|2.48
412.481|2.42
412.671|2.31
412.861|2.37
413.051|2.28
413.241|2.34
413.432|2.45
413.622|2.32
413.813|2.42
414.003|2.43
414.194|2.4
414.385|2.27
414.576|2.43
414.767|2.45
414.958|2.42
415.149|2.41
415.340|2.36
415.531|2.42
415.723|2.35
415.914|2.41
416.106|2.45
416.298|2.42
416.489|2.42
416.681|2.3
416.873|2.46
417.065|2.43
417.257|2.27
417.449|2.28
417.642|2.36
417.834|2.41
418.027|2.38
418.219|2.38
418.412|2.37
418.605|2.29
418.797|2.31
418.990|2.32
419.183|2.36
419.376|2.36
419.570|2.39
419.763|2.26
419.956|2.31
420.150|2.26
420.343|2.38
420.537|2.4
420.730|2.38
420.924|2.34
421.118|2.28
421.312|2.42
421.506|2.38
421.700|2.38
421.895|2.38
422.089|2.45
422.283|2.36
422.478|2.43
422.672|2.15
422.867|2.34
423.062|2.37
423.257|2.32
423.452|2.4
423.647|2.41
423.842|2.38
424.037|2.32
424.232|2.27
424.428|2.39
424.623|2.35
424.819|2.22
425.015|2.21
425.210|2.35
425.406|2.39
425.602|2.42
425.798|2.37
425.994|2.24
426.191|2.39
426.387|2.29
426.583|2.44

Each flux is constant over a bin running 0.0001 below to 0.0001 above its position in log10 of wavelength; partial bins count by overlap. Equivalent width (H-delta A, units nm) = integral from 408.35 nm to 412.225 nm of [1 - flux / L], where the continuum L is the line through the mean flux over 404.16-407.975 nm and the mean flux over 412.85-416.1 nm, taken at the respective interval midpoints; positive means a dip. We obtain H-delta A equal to 0.26 nm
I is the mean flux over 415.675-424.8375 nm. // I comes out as 2.36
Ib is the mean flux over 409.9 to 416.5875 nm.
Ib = 2.3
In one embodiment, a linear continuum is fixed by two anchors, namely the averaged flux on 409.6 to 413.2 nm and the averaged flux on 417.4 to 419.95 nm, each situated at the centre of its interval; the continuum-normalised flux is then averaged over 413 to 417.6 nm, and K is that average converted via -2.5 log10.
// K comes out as -0.05 mag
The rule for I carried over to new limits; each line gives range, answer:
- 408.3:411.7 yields 2.19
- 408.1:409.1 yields 2.38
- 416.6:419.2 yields 2.35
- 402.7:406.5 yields 2.39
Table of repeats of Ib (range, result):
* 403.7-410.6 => 2.29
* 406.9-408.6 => 2.33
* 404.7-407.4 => 2.37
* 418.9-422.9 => 2.35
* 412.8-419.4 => 2.37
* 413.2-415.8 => 2.39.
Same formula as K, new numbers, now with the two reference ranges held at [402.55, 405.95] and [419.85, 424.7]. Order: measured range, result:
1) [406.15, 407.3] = 0.04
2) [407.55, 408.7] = 0.03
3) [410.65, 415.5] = 0.00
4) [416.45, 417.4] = 0.00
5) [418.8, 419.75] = 0.01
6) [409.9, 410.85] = 0.28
